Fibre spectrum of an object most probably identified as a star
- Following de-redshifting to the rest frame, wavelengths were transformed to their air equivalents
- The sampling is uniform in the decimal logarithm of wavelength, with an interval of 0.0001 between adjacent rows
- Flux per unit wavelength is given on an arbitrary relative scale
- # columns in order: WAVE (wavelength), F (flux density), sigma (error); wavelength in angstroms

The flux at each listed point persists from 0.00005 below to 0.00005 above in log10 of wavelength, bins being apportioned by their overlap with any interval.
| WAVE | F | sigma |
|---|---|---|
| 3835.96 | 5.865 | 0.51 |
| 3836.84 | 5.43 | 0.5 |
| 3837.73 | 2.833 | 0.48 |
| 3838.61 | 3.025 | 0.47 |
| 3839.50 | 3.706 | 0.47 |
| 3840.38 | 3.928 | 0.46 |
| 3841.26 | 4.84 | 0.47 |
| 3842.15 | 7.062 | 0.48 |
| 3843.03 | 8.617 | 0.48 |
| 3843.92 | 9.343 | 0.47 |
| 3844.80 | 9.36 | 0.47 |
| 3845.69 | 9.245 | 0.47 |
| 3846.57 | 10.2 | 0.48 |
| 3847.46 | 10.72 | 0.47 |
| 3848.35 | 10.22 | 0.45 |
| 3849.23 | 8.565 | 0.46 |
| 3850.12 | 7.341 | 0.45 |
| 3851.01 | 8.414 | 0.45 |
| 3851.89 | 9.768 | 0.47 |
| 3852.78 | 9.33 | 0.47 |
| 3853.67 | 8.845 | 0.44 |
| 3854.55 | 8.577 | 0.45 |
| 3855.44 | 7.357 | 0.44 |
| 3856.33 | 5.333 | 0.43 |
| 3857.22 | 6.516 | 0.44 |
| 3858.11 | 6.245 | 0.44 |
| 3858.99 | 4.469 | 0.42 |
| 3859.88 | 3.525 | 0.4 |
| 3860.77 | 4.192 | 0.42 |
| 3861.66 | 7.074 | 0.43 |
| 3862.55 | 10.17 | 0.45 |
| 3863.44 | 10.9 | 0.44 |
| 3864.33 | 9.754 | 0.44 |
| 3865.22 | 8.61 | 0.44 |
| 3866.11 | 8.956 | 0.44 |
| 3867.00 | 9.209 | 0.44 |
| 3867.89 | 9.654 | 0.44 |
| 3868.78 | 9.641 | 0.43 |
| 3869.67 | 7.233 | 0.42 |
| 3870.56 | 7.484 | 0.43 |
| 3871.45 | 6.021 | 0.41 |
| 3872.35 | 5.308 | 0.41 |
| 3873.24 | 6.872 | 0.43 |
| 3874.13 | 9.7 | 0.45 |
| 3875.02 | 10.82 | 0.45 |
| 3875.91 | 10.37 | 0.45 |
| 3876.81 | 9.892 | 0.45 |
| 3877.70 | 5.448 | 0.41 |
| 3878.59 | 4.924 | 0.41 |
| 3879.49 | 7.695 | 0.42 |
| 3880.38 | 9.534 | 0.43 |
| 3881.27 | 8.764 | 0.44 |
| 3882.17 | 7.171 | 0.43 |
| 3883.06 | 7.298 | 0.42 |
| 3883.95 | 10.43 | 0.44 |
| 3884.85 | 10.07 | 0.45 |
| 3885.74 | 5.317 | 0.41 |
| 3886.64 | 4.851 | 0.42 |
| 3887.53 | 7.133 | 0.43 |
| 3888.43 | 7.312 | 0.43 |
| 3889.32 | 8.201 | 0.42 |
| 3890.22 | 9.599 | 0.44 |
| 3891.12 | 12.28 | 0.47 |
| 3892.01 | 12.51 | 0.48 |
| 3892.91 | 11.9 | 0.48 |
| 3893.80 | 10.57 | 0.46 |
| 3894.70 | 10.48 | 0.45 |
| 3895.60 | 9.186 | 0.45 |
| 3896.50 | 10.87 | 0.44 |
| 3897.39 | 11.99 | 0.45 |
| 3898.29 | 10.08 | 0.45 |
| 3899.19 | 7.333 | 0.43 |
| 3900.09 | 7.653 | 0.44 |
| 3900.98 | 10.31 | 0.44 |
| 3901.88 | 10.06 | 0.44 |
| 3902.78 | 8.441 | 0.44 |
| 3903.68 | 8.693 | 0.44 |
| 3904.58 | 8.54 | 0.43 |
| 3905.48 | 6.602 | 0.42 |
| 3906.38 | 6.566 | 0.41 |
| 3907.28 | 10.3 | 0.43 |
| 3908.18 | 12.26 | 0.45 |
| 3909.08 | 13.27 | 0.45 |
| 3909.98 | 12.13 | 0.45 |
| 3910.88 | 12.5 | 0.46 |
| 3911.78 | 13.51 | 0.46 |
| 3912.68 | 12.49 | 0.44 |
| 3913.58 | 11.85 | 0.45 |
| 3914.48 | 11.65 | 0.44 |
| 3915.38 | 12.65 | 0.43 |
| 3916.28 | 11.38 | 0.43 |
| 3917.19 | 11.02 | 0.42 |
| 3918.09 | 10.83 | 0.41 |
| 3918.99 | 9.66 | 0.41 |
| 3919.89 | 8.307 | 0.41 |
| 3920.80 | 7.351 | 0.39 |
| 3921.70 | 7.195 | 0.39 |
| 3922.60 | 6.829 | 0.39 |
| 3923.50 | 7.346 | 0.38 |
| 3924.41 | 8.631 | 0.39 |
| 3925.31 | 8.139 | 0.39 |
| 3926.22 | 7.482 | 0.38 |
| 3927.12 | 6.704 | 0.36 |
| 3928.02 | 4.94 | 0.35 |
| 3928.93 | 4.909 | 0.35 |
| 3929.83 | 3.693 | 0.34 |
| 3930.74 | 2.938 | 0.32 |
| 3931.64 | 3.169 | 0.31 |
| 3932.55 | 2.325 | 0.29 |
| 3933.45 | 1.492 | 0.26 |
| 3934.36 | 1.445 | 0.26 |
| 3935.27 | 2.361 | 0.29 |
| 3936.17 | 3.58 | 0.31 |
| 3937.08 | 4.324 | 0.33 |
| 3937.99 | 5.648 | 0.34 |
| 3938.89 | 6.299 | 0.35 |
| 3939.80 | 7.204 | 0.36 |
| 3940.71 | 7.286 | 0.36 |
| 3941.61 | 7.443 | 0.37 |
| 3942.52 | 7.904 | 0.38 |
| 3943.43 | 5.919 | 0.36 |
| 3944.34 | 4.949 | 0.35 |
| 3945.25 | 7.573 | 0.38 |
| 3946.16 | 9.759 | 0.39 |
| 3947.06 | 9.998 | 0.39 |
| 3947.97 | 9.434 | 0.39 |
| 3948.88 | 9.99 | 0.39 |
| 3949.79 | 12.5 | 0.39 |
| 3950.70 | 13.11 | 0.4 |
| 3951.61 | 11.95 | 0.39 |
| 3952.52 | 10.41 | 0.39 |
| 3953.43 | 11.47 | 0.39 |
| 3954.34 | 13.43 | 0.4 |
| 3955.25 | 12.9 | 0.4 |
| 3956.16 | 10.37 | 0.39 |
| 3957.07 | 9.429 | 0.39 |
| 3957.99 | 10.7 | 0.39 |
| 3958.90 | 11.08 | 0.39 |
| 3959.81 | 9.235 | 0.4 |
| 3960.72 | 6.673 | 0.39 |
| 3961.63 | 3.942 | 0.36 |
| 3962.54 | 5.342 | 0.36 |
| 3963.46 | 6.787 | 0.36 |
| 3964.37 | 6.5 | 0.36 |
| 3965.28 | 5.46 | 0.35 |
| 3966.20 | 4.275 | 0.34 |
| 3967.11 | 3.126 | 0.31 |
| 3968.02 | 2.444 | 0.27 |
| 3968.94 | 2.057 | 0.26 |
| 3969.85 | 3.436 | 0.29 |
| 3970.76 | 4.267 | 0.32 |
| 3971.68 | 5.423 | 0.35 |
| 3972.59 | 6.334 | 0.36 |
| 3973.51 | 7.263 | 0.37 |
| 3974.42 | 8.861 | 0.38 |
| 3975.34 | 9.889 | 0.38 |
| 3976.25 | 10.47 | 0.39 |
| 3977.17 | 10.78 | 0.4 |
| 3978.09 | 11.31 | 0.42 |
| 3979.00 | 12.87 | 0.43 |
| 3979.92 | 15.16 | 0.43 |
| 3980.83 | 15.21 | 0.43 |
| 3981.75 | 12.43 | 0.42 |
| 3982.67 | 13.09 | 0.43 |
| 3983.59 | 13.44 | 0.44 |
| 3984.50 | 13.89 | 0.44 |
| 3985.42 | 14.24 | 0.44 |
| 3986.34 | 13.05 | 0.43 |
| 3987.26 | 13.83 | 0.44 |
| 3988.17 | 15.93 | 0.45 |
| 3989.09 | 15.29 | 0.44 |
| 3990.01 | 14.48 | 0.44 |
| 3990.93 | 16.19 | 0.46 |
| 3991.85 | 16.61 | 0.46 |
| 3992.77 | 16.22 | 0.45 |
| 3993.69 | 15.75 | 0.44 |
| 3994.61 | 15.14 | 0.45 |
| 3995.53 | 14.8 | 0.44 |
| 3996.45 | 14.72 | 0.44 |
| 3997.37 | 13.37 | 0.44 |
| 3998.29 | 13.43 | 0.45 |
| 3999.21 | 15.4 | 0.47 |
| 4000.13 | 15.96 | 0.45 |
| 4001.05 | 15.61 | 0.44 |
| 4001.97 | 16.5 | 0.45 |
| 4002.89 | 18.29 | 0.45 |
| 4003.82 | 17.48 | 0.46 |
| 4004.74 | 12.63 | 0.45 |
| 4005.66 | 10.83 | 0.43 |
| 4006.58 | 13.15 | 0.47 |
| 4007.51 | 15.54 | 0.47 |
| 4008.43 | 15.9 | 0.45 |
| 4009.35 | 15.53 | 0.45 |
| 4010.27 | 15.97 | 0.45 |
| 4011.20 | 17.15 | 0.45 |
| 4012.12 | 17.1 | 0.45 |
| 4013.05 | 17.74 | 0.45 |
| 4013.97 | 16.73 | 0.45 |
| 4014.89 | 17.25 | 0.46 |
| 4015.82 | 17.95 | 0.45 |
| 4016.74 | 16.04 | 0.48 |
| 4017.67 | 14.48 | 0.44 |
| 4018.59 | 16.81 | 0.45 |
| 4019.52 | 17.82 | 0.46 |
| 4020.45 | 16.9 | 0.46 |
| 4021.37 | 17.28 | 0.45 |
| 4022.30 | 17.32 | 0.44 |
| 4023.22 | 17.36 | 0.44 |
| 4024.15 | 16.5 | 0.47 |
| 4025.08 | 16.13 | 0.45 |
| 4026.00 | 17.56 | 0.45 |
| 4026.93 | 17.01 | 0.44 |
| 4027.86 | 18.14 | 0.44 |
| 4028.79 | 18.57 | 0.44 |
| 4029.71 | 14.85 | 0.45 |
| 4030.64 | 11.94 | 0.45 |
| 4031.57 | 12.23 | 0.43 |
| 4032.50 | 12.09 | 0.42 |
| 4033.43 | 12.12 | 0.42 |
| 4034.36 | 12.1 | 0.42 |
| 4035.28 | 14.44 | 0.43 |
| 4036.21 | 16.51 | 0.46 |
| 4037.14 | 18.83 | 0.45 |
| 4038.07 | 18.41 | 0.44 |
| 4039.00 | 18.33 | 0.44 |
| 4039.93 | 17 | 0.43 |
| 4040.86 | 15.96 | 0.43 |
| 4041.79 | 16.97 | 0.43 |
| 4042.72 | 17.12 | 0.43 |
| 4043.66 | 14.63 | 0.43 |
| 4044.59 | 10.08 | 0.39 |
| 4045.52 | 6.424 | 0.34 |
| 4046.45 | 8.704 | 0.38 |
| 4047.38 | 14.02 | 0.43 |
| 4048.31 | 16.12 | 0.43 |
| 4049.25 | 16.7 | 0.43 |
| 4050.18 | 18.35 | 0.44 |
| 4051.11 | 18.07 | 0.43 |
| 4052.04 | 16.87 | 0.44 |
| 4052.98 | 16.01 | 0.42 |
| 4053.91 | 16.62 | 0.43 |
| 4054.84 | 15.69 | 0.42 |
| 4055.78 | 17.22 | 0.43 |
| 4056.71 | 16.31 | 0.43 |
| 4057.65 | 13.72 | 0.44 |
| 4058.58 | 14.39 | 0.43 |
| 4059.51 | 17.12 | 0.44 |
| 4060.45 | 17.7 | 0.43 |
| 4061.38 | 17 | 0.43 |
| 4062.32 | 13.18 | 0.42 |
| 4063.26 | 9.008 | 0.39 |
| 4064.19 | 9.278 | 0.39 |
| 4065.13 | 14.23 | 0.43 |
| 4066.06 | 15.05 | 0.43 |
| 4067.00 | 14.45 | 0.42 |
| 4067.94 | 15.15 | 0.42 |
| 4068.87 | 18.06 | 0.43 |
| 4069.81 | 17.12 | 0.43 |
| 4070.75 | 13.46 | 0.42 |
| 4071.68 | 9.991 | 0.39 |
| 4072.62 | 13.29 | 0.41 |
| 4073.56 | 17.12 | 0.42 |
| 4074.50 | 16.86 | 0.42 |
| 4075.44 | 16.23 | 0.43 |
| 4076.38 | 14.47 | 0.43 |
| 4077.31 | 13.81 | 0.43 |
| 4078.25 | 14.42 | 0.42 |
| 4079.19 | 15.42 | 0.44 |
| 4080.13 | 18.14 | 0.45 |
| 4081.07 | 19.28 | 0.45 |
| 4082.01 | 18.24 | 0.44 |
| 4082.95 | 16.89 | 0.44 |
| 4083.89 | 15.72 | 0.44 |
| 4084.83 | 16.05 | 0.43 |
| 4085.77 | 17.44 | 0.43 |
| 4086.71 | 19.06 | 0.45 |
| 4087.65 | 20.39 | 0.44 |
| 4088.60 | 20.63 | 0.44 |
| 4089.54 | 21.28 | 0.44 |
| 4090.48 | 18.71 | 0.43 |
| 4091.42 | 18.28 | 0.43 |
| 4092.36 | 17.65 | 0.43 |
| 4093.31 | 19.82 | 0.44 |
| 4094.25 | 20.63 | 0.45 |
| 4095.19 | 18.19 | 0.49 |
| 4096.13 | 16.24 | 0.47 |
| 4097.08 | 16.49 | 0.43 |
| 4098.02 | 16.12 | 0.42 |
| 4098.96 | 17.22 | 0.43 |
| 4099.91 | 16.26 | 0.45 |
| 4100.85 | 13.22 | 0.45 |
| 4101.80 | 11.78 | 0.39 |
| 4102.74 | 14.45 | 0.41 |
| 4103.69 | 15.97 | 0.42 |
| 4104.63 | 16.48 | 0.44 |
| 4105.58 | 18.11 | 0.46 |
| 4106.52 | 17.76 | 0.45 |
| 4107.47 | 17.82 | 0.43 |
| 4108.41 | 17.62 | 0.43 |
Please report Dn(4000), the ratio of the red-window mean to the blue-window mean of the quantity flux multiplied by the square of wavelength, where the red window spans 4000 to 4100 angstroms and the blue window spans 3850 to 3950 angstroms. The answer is 2.11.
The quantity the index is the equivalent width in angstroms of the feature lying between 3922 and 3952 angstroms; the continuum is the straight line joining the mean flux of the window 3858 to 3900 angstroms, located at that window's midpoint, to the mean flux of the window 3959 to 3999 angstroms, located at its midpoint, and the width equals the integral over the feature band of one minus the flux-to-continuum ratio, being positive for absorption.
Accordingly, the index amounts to 9.7 angstroms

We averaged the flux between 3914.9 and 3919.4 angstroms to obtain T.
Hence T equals 11.1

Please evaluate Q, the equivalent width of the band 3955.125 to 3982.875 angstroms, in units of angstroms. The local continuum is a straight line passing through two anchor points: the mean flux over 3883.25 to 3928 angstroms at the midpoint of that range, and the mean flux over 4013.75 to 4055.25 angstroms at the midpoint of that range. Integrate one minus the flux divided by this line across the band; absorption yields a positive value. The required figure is 9.7 angstroms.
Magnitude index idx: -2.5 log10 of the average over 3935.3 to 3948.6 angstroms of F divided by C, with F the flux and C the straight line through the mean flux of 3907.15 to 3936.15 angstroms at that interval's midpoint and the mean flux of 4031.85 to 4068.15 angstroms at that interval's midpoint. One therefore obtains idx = 0.32 mag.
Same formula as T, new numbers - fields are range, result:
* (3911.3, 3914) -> 12.6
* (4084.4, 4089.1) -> 18.7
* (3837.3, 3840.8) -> 3.37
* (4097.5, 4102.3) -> 14.9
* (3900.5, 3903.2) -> 9.61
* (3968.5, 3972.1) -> 3.79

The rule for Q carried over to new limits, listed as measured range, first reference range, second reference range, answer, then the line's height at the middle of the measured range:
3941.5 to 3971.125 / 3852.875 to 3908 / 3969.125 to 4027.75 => 10.0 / 12.2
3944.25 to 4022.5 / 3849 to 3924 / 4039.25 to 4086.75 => 1.8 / 12.4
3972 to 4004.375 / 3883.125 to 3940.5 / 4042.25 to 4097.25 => -4.7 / 12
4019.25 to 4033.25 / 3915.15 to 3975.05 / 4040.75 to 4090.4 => -3.5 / 12.9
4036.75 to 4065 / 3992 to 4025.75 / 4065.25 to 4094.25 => 2.2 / 16.4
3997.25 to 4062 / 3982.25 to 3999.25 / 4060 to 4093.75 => -1.5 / 15.4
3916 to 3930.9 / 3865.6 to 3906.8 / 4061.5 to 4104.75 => 3.7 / 10.1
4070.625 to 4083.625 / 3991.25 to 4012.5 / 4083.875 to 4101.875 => 1.3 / 17.3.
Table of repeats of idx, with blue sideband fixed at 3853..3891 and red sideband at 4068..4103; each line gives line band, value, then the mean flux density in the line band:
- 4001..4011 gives -0.14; 15.3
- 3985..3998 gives -0.17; 15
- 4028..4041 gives -0.05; 15.3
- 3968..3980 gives 0.47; 7.87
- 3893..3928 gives -0.04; 9.72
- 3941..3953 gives 0.18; 9.28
